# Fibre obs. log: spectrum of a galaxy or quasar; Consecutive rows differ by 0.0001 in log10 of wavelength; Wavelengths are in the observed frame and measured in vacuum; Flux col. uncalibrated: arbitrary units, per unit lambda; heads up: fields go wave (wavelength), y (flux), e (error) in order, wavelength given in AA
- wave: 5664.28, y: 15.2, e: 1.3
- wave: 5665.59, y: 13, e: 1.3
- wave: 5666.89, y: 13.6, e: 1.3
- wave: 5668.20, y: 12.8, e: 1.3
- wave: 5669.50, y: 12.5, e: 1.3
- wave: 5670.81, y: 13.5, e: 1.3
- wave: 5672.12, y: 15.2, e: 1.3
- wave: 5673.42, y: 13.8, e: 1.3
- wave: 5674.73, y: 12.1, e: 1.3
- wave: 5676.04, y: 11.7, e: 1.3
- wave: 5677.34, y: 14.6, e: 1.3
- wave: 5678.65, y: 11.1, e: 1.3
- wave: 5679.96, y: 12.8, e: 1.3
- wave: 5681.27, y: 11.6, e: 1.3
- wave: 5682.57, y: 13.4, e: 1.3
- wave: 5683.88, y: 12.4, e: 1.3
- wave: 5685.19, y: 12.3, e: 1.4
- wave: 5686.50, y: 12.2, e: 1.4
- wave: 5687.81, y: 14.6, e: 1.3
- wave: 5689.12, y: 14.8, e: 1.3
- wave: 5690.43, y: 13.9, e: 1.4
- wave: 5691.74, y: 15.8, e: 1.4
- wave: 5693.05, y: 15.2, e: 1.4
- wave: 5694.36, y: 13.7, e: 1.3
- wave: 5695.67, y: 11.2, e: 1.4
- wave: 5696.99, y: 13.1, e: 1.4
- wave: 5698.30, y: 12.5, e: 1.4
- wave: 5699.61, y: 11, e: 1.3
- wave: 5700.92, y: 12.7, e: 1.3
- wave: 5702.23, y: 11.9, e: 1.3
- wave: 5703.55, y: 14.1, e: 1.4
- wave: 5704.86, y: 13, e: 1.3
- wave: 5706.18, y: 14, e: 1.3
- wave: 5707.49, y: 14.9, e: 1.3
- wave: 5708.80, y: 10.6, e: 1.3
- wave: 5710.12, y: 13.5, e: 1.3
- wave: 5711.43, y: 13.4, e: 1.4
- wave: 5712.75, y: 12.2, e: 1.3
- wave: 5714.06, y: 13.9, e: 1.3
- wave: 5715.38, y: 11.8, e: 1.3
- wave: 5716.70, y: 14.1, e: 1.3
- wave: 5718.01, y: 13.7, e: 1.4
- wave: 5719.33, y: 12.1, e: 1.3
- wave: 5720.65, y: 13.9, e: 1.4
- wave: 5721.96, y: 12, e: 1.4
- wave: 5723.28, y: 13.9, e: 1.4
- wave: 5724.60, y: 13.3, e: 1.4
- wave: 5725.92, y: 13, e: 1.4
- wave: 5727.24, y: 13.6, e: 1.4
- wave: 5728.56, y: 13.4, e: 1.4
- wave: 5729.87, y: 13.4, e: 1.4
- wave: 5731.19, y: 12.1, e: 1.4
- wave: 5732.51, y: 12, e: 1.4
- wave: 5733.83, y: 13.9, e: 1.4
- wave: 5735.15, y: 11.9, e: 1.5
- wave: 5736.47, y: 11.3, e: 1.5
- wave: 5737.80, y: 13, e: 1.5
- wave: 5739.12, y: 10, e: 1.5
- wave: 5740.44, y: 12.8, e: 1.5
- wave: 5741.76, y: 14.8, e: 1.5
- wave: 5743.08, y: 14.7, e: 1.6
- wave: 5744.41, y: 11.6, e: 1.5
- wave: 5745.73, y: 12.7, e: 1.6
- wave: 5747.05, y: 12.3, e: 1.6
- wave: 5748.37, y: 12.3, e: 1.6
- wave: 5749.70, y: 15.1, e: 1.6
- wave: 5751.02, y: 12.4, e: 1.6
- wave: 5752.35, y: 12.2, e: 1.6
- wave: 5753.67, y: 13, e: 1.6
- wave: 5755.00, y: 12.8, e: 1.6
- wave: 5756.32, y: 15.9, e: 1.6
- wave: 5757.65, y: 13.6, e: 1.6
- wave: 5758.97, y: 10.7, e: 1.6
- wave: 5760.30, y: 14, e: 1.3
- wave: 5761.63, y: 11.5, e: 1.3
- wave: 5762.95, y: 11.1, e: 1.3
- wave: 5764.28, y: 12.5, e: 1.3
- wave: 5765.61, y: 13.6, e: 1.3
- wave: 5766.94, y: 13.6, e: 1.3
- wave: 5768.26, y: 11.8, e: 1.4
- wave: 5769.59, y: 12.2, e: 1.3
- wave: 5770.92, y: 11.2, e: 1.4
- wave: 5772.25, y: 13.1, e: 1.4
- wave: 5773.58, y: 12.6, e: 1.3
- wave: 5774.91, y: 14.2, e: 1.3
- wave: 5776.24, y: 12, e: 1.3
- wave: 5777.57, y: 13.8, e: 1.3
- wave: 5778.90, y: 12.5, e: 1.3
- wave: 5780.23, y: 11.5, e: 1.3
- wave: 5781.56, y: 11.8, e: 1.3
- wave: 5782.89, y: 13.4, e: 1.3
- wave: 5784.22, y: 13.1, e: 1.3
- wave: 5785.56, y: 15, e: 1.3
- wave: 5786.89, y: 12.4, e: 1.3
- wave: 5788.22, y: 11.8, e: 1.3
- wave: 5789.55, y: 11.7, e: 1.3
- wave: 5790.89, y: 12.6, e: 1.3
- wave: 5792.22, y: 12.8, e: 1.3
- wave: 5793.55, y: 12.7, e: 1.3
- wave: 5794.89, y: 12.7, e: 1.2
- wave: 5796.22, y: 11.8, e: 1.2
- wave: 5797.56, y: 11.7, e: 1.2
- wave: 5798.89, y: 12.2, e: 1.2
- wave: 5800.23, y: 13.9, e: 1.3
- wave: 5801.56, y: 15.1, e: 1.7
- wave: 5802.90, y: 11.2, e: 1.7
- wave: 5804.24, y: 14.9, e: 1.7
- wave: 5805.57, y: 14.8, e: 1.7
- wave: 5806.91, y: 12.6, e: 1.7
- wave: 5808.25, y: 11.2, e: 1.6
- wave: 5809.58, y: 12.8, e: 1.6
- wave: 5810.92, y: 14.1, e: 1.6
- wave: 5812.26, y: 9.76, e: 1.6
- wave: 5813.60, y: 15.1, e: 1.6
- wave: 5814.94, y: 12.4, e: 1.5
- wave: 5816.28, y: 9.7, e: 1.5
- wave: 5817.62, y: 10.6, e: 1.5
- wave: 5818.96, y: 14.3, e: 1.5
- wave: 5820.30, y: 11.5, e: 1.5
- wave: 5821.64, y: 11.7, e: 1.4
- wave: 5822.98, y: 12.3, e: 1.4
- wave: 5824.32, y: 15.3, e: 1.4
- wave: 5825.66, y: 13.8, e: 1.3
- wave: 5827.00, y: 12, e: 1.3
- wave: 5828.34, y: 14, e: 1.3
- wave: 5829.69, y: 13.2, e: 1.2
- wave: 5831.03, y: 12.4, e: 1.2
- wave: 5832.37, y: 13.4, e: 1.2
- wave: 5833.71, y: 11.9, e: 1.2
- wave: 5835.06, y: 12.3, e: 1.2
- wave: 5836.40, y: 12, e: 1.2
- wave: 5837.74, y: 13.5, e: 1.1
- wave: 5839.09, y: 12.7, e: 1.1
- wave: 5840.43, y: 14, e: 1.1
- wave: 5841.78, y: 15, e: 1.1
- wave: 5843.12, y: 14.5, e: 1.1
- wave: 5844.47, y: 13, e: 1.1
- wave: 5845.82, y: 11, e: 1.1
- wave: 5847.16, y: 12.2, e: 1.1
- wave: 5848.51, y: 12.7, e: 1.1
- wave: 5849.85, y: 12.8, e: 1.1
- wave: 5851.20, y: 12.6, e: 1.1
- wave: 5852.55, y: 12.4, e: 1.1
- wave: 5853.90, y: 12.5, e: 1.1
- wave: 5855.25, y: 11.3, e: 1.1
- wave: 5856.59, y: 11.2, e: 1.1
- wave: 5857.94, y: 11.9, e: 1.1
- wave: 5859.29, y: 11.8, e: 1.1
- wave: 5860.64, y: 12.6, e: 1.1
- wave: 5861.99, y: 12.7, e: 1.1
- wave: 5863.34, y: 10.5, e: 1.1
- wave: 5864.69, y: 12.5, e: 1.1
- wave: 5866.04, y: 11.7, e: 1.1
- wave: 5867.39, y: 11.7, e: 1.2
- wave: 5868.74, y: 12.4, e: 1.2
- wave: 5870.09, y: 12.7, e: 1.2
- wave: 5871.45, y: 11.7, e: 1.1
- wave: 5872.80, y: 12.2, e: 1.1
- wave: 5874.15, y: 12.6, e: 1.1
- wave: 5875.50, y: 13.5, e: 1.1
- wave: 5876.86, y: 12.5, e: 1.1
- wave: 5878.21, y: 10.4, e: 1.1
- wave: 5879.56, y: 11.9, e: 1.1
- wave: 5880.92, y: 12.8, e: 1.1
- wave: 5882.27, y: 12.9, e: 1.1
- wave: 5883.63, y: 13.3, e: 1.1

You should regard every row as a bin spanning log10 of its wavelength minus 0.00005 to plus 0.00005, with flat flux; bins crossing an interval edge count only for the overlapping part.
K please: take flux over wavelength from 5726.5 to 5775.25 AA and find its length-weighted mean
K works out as 12.8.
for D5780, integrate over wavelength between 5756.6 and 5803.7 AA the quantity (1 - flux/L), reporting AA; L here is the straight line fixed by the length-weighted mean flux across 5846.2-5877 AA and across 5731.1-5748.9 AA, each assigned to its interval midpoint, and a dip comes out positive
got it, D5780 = -0.82 AA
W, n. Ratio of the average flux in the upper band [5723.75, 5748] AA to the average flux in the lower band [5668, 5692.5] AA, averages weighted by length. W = 0.97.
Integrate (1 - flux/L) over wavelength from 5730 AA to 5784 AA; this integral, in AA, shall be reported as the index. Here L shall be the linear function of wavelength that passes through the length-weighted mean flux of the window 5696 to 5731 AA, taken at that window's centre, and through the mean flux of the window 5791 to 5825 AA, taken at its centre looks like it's 0.7 AA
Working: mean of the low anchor 13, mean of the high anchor 12.7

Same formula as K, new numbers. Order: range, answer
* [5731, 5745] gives 12.6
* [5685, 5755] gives 13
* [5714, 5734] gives 13.1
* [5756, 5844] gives 12.8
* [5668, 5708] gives 13.2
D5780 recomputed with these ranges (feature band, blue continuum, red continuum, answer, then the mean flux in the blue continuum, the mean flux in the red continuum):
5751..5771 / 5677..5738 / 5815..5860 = 0.3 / 13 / 12.6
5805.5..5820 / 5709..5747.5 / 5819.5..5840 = 0.5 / 12.9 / 12.8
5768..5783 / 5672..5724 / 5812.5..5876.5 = 0.4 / 13.1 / 12.5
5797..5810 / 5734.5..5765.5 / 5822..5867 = -0.4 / 12.7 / 12.6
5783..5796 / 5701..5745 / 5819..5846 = 0.3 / 13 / 13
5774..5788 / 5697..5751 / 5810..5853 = -0.1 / 12.9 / 12.8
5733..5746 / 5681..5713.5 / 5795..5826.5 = 0.3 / 13.1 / 12.7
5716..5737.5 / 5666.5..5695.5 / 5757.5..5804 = 0.0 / 13.3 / 12.6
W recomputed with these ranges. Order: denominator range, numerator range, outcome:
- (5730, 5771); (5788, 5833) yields 1.00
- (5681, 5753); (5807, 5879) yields 0.96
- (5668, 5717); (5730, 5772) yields 0.97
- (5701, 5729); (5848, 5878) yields 0.93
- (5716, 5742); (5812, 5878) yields 0.97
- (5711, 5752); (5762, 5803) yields 0.98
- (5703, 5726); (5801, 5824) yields 0.96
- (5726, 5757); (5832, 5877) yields 0.96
